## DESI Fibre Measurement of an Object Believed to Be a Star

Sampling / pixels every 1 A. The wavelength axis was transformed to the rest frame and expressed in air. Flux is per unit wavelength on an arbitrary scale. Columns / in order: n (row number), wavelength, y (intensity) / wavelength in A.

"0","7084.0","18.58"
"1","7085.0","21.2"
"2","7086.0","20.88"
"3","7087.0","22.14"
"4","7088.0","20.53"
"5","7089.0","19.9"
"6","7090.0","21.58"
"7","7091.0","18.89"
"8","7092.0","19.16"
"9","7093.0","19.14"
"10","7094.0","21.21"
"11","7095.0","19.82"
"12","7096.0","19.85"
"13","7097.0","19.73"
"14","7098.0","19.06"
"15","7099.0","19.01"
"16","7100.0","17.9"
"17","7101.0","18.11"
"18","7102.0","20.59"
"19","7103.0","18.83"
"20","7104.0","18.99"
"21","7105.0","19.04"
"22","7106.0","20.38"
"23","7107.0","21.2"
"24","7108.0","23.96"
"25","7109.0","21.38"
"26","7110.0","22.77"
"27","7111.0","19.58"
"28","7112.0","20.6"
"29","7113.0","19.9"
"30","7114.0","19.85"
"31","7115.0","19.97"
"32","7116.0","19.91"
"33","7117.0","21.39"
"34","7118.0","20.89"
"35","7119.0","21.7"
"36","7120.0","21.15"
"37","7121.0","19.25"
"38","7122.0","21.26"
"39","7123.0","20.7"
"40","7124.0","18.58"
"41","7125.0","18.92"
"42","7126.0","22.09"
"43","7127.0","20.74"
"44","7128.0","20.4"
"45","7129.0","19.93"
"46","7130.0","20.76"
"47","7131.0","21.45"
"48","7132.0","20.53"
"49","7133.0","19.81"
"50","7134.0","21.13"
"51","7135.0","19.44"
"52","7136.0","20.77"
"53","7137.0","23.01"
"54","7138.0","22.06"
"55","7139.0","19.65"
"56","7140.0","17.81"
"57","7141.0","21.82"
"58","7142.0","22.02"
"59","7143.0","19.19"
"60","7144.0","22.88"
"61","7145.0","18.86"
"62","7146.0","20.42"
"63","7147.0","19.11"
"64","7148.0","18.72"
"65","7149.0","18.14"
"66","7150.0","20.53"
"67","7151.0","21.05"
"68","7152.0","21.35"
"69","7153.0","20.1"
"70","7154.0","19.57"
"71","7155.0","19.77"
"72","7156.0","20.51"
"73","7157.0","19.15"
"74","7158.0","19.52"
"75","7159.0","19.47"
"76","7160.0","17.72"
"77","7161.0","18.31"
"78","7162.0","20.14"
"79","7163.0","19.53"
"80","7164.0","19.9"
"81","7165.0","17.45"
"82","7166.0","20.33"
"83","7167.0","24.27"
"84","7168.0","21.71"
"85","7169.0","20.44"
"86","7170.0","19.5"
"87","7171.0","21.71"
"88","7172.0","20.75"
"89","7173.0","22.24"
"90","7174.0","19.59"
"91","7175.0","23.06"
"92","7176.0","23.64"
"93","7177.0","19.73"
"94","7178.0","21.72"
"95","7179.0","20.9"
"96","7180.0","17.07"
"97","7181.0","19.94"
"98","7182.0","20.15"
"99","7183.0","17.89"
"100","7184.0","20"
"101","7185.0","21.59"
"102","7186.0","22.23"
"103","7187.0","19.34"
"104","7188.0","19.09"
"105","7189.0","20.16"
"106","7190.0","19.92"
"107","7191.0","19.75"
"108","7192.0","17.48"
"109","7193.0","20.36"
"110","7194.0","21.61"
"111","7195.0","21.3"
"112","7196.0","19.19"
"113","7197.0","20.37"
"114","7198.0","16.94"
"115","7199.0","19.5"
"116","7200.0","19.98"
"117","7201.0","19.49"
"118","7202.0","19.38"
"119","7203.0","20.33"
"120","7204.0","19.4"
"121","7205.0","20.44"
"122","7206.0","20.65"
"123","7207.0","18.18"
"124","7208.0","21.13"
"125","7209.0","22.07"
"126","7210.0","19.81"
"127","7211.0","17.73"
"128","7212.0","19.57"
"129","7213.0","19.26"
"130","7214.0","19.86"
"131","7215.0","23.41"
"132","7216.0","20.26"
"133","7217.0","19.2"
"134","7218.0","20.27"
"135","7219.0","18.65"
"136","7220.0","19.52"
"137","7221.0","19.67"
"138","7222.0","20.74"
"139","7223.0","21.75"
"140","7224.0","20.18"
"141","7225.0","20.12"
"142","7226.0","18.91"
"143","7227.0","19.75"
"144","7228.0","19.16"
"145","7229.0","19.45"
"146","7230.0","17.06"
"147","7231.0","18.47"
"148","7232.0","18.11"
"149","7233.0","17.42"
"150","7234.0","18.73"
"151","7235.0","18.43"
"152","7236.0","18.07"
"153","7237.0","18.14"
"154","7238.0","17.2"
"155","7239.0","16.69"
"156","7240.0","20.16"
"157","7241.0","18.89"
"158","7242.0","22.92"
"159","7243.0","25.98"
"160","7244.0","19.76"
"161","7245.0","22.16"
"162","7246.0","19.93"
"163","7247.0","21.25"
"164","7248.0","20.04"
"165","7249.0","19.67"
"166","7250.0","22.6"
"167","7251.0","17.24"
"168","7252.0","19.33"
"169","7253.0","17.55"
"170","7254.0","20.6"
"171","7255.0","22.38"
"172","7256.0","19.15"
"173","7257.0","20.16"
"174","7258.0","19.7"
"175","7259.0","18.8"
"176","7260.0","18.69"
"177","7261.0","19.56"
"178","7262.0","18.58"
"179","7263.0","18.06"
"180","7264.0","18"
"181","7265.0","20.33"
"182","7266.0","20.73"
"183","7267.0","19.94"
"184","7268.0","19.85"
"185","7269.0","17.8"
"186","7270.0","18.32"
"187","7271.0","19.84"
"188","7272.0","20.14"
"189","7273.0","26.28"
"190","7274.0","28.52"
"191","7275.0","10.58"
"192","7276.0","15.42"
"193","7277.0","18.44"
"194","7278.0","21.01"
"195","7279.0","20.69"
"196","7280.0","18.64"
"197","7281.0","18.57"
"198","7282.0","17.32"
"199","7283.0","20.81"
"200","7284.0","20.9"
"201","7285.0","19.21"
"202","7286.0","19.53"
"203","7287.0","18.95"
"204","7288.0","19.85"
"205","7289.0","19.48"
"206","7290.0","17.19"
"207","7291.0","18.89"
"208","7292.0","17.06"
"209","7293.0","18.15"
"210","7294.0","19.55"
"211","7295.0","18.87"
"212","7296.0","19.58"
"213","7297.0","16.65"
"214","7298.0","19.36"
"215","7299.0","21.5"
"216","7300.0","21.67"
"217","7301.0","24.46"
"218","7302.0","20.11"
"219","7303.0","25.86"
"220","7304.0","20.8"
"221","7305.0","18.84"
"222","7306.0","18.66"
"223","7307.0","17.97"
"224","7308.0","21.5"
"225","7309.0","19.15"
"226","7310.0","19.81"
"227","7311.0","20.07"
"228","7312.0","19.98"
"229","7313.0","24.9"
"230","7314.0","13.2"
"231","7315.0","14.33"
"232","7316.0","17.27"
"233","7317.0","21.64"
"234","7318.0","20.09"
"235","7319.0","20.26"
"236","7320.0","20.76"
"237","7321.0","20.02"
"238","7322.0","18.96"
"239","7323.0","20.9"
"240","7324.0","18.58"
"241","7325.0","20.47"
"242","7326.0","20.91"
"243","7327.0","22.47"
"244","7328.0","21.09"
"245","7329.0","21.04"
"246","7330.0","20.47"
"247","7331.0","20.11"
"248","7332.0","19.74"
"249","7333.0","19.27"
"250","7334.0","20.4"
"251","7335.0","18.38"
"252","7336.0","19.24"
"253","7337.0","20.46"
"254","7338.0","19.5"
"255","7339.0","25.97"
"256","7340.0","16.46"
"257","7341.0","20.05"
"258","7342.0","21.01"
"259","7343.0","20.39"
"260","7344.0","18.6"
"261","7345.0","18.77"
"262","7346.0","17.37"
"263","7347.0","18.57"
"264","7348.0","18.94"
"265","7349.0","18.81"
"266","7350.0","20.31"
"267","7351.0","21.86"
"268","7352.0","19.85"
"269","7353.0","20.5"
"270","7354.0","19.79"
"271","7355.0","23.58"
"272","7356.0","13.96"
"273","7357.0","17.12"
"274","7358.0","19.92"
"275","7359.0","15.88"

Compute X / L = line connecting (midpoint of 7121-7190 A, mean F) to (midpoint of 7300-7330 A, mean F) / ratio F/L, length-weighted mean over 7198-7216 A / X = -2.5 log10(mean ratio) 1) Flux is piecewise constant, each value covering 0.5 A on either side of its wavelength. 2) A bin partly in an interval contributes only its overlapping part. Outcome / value 0.02 mag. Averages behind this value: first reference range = 20.3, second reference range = 20.2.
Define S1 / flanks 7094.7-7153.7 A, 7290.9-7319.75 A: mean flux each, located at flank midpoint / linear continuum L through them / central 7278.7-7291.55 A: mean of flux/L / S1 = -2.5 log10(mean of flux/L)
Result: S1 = 0.03 mag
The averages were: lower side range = 20.3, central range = 19.2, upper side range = 19.7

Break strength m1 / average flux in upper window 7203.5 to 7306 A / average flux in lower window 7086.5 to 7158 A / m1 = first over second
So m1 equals 0.97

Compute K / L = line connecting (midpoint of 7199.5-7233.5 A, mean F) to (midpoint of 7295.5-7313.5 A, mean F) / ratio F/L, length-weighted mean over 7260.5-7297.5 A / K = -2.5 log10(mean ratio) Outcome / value 0.06 mag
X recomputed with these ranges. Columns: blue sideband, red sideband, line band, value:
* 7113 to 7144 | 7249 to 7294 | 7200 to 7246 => 0.00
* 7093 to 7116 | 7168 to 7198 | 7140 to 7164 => 0.02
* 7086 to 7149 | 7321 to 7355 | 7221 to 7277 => 0.03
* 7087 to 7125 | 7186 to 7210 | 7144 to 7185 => -0.01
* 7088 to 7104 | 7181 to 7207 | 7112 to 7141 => -0.05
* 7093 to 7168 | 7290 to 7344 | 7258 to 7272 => 0.05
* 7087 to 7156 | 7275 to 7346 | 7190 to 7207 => 0.02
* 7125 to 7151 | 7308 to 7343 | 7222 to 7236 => 0.06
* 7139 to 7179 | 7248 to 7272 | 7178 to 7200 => 0.01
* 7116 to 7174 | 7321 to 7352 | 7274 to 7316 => 0.04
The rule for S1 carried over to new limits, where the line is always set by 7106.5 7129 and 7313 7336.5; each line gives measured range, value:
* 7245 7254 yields 0.01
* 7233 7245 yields 0.03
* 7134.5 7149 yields 0.01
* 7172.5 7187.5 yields -0.01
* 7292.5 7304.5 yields -0.04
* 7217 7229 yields 0.02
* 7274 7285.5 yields 0.06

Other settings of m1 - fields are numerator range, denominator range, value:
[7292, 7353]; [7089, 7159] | 0.98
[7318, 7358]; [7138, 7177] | 0.98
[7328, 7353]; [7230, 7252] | 1.02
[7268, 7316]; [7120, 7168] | 0.97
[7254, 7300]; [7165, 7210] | 0.96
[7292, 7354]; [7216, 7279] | 1.01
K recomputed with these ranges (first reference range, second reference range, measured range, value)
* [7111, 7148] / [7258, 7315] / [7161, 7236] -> 0.01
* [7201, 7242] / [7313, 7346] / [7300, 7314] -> -0.05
